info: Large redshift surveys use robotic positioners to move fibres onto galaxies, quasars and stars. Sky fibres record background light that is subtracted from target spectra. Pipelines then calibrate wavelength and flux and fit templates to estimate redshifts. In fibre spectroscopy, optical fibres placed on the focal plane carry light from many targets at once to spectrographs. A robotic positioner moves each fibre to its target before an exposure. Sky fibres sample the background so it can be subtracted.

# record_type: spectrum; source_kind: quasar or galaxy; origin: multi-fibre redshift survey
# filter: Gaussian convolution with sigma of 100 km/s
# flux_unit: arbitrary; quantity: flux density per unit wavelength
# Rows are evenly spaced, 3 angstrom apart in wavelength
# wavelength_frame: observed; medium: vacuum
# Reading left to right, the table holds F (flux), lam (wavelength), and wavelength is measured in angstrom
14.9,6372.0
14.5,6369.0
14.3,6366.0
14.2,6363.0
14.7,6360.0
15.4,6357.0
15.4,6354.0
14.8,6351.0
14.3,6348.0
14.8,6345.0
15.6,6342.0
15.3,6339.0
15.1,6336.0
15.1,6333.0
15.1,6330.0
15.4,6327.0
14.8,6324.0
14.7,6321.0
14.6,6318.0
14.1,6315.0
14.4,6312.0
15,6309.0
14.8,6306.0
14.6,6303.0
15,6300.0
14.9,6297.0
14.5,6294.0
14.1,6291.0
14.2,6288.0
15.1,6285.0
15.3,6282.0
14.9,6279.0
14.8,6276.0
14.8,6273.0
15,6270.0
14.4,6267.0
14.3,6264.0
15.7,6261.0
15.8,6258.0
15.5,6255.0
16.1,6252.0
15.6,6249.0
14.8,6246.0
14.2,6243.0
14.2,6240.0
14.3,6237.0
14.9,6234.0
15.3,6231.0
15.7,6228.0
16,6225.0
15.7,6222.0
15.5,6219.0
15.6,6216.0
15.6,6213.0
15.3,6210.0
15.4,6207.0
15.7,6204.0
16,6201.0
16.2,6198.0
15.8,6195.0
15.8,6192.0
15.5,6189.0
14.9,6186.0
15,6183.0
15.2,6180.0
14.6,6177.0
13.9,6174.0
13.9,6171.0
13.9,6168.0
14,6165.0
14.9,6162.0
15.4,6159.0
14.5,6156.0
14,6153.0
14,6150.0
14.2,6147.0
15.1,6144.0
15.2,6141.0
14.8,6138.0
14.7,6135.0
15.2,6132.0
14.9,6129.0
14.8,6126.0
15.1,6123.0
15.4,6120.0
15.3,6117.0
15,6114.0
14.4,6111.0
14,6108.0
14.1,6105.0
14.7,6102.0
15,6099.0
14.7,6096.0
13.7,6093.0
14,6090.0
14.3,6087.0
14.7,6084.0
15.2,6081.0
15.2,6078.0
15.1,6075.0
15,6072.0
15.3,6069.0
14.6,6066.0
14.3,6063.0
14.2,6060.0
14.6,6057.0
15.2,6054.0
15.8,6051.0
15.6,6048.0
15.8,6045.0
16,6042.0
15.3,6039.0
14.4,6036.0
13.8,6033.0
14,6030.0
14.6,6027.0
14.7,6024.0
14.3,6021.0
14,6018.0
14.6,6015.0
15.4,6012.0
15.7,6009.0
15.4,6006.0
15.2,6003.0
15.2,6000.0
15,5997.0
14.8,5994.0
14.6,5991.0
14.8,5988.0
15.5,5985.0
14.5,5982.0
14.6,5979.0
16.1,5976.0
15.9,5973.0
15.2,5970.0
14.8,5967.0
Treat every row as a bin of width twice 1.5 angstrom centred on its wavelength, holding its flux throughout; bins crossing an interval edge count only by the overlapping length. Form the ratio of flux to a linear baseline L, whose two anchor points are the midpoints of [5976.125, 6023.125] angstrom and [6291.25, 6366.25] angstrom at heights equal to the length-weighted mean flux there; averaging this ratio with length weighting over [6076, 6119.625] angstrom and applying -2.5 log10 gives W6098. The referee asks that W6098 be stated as 0.02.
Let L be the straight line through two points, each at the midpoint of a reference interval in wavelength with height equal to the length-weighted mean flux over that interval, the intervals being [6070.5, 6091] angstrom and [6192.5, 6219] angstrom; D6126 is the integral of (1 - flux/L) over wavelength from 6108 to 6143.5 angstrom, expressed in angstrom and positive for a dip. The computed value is 0.4 angstrom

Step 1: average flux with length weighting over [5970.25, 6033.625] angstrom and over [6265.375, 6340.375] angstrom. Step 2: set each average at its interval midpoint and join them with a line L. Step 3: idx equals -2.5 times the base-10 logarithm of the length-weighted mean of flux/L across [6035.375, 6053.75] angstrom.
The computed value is -0.04 mag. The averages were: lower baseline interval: 14.9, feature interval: 15.5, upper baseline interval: 14.8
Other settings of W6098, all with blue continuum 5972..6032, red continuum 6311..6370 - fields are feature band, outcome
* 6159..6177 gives 0.05 mag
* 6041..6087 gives -0.01 mag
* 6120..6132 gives -0.01 mag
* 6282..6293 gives 0.02 mag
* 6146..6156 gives 0.06 mag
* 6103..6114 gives 0.04 mag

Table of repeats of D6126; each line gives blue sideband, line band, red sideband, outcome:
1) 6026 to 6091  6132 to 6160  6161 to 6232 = 0.8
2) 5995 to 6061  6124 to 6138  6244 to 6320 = 0.0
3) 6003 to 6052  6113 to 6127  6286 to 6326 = -0.3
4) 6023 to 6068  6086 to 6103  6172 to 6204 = 0.7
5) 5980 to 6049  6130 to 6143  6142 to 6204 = -0.1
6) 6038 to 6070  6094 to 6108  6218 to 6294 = 0.6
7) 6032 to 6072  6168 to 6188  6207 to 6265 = 0.8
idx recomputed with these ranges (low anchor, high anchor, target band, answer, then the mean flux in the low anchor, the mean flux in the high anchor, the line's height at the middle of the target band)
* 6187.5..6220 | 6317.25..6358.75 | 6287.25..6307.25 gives 0.046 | 15.7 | 15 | 15.2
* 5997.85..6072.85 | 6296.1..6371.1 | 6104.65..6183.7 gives 0.017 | 14.9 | 14.8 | 14.9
